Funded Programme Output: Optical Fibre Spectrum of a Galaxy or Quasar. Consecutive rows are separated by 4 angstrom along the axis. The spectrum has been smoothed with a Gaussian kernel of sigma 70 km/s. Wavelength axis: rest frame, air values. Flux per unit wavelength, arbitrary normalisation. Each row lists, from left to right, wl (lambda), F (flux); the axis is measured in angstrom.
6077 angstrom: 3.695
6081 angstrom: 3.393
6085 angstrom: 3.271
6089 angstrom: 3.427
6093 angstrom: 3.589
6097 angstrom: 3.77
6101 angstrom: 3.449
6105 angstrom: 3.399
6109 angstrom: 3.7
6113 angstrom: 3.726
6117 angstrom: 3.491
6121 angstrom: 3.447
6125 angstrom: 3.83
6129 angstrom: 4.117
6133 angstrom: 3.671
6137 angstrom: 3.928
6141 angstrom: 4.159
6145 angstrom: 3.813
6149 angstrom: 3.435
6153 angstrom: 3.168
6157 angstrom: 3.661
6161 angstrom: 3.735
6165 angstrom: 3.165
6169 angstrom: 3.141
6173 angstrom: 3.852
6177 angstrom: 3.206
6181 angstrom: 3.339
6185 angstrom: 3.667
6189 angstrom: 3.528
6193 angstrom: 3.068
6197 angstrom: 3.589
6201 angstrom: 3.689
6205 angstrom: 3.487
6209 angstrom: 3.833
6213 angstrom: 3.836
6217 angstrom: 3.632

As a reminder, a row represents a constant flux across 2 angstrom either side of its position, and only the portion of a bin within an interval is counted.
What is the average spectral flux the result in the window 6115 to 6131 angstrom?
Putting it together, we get 3.72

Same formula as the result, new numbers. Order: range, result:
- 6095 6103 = 3.61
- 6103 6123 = 3.55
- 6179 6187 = 3.5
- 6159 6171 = 3.35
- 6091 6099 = 3.68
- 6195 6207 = 3.59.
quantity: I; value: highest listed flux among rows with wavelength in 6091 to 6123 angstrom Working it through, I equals 3.77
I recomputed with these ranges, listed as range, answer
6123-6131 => 4.117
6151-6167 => 3.735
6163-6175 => 3.852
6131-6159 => 4.159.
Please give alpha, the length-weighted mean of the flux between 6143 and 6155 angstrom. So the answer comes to 3.47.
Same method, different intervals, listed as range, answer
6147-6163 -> 3.5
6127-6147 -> 3.94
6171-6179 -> 3.53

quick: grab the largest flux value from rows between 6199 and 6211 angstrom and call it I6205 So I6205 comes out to 3.833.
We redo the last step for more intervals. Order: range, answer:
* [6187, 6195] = 3.528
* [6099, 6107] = 3.449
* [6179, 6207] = 3.689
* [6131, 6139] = 3.928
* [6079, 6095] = 3.589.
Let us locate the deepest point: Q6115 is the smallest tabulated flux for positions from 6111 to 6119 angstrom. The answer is 3.491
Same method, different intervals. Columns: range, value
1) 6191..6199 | 3.068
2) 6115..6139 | 3.447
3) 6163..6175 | 3.141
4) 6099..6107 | 3.399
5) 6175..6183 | 3.206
